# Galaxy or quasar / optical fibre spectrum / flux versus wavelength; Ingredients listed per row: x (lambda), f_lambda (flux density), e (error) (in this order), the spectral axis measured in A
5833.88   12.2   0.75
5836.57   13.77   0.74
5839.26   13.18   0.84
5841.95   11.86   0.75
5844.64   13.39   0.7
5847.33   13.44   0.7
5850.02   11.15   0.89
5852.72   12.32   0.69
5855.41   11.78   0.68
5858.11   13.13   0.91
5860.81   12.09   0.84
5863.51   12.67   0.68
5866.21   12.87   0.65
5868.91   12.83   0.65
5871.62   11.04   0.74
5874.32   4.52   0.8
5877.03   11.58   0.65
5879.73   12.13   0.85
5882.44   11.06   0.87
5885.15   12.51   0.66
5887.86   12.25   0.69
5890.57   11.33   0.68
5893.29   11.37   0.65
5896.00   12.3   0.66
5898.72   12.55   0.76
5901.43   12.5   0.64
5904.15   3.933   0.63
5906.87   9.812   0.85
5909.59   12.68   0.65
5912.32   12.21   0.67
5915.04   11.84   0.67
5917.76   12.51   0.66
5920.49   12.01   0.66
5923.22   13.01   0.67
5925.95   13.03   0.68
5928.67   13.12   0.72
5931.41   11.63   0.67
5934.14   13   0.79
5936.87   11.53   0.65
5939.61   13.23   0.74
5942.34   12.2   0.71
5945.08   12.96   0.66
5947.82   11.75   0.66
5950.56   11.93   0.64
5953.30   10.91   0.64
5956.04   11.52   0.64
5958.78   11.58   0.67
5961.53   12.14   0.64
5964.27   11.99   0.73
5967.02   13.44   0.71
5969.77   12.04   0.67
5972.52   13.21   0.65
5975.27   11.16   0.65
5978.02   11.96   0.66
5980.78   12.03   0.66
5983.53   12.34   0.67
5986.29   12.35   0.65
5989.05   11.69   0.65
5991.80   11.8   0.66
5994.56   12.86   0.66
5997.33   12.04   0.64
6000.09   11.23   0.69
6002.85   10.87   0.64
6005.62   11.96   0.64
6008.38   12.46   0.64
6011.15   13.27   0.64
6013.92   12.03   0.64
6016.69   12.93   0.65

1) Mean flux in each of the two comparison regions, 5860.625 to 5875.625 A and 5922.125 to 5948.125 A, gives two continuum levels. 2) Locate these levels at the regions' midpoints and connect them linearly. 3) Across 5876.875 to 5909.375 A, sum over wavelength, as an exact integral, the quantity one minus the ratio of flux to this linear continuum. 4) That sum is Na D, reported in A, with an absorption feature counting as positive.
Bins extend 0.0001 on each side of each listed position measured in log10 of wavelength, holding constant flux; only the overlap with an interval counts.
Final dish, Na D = 1.1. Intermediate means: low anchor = 10.9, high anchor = 12.6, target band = 11.1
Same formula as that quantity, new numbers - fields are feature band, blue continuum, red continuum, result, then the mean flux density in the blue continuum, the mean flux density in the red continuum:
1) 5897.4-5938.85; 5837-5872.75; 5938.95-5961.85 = 1.5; 12.5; 12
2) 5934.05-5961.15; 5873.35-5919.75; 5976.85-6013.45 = -1.0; 11.1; 12.1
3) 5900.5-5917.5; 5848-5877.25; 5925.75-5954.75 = 2.0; 11.5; 12.3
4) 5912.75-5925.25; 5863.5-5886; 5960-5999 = -0.8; 11.1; 12.2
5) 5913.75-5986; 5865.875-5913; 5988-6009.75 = -4.7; 11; 11.9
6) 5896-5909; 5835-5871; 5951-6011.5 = 2.4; 12.6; 12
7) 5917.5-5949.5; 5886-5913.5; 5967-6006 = -2.9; 11.1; 12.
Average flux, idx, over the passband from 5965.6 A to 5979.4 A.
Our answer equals 12.4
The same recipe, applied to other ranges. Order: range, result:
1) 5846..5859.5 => 12.4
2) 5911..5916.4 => 12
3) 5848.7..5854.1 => 11.7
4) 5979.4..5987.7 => 12.2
